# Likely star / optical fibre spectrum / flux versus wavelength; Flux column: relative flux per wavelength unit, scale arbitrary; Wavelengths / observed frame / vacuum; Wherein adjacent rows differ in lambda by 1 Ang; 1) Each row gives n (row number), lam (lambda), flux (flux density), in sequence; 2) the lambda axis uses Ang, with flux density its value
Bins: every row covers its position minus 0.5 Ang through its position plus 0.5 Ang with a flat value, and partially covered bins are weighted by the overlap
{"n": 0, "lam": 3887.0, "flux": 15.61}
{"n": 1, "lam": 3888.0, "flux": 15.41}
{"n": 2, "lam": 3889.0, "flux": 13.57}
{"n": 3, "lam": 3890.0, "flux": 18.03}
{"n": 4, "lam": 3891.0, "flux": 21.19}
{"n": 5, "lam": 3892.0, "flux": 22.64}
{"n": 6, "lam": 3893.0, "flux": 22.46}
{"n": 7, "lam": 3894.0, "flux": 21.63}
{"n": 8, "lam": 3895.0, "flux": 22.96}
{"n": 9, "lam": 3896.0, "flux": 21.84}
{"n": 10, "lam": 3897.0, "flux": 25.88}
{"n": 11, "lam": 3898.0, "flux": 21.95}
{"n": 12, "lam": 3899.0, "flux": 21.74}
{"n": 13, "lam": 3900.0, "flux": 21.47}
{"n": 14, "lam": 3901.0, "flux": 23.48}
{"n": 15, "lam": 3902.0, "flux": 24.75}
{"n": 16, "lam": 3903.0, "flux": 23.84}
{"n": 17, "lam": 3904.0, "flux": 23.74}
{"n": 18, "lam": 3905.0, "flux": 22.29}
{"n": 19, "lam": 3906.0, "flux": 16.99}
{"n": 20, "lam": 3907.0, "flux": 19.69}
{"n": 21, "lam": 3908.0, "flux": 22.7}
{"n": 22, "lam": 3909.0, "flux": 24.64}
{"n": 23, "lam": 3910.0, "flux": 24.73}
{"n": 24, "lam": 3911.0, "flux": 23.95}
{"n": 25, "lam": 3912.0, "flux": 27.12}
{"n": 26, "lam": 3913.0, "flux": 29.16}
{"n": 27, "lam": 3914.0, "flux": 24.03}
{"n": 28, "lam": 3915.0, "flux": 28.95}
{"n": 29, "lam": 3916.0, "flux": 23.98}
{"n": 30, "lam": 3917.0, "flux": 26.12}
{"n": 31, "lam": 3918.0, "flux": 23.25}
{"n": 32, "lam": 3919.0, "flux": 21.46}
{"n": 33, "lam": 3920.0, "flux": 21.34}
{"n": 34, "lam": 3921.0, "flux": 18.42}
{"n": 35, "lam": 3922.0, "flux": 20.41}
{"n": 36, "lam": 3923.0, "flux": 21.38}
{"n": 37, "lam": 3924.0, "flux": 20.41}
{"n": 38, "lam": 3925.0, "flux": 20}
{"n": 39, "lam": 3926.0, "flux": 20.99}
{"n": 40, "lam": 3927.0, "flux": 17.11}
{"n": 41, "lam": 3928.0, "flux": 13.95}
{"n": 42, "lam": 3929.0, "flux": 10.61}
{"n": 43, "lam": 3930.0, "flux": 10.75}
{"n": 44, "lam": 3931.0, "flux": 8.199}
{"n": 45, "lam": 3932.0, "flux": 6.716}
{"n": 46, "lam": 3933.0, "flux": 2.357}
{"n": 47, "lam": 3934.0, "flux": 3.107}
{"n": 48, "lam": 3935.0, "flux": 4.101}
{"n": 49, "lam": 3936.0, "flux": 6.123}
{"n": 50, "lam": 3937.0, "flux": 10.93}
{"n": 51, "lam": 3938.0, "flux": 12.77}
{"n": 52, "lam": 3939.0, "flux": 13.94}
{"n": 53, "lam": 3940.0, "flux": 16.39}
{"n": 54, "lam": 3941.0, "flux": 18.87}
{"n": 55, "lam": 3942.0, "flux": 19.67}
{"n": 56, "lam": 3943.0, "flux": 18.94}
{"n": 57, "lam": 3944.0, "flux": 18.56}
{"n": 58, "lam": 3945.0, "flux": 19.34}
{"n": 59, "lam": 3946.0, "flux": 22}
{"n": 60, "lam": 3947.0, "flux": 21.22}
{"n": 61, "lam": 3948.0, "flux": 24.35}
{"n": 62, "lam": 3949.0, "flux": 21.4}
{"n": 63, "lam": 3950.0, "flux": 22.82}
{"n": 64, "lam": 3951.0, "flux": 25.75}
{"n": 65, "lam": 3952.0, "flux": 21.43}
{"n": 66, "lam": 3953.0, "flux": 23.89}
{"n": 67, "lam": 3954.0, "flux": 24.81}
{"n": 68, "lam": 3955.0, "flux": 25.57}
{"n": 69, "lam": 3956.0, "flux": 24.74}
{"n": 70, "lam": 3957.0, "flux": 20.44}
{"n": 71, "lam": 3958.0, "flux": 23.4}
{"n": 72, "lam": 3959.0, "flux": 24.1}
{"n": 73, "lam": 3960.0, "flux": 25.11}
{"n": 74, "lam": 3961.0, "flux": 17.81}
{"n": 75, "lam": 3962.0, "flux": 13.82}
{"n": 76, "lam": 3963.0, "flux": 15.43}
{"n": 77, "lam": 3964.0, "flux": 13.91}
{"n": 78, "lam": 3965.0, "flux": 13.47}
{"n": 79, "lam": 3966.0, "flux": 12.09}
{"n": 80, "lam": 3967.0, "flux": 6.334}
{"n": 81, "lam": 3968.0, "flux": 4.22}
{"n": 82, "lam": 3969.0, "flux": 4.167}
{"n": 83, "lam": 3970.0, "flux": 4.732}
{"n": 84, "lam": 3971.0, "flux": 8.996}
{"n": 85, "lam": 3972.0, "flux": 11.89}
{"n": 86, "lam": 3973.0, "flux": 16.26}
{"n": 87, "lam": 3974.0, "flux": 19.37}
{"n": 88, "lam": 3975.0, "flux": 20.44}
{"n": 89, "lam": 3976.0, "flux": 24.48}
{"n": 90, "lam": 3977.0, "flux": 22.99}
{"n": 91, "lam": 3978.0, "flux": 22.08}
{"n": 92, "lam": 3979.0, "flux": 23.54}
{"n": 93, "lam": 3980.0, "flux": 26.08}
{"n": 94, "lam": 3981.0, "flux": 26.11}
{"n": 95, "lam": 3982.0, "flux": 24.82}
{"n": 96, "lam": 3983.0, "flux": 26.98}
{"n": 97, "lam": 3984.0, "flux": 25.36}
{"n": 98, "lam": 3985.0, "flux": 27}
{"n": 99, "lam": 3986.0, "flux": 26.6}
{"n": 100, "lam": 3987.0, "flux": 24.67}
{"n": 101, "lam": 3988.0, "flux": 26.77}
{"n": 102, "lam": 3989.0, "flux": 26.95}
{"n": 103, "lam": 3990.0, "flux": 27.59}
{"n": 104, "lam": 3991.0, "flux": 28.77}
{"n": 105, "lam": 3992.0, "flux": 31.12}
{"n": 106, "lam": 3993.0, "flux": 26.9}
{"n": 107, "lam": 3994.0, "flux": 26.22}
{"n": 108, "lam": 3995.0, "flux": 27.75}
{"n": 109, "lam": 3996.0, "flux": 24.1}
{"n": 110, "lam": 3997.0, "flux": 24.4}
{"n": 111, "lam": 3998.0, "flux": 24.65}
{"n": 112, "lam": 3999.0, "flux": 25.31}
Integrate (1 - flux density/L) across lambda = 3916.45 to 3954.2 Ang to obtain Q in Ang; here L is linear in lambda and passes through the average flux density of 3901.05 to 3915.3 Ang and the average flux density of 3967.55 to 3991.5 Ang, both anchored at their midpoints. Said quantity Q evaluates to 9.3 Ang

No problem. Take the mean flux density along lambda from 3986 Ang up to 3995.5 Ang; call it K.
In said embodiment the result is 27.4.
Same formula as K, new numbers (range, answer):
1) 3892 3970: 18.9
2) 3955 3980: 16.8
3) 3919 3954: 16.6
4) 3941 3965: 21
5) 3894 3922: 23.3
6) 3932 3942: 10.2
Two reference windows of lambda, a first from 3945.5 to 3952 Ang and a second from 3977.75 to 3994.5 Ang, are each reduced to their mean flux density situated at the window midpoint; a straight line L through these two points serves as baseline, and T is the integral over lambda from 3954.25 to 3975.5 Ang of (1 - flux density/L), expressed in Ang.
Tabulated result 7.5 Ang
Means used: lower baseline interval 22.8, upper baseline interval 26.4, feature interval 15.6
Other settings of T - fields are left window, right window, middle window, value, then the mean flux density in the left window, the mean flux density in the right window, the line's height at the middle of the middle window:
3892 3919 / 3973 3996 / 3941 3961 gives 1.9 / 23.5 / 25.3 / 24.6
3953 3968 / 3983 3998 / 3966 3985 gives 4.3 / 18.3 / 26.7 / 22.5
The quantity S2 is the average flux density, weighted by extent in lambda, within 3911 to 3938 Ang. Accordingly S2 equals 17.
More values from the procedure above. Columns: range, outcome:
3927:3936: 7.93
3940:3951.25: 20.9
